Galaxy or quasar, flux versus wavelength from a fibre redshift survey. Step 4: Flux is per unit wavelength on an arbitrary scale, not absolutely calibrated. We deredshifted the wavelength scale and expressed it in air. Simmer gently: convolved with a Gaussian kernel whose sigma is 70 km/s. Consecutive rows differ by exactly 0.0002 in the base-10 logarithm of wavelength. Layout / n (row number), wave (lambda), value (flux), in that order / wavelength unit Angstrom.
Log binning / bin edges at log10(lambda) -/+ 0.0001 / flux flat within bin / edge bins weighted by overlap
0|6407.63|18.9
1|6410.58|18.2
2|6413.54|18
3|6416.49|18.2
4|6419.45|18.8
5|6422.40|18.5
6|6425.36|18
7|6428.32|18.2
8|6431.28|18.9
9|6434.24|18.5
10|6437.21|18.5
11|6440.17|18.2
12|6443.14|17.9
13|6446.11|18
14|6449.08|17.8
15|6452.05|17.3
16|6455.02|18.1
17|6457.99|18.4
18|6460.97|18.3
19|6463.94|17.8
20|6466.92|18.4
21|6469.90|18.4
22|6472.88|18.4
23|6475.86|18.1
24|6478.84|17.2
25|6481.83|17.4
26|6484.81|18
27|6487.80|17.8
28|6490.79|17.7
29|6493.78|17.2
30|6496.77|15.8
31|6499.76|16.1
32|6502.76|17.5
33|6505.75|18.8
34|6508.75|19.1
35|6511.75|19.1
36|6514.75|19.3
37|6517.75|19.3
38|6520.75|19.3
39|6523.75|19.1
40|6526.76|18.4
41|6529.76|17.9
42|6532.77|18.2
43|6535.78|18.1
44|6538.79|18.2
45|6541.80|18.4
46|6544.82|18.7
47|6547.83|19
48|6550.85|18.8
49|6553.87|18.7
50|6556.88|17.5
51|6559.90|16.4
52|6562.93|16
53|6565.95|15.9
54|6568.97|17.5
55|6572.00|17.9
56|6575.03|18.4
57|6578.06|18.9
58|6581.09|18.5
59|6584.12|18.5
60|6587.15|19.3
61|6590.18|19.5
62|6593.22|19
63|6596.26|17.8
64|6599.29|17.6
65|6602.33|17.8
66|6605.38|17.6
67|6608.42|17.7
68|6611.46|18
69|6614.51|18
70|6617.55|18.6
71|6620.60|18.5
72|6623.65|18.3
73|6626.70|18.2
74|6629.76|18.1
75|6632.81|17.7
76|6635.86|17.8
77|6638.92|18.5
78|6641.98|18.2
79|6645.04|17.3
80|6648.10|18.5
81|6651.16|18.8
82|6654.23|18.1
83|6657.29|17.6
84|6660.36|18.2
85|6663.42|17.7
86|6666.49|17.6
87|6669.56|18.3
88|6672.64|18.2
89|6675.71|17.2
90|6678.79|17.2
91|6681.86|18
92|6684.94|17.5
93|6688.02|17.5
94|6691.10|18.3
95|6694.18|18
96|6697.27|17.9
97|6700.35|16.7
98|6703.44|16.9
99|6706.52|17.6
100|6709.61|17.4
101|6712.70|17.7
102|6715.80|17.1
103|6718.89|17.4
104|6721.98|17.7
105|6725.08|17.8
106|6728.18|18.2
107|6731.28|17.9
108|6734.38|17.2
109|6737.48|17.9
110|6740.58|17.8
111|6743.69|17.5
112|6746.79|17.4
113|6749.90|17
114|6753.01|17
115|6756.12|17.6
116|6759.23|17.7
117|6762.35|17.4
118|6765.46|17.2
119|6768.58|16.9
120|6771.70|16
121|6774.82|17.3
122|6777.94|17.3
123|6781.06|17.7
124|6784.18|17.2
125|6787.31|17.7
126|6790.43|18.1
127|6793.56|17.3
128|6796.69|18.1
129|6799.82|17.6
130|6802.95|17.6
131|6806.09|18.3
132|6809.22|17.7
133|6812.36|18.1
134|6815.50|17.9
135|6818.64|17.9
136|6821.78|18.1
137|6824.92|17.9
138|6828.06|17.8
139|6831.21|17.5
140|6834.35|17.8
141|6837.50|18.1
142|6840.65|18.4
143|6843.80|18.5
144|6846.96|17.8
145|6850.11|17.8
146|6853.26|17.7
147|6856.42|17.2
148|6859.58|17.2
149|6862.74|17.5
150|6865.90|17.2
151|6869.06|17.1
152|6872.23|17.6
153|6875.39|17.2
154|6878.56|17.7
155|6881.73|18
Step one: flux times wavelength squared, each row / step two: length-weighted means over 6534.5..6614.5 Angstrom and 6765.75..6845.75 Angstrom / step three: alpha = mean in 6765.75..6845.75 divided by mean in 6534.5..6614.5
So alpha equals 1.1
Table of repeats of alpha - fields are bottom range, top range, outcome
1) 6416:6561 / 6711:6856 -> 1.06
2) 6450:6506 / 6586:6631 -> 1.07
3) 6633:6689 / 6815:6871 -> 1.05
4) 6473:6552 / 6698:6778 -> 1.02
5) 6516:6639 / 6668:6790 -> 1.01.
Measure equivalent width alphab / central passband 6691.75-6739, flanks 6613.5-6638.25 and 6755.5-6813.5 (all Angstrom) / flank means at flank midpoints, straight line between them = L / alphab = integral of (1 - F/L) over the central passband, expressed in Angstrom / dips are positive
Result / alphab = 0.59 Angstrom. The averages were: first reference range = 18.2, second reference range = 17.5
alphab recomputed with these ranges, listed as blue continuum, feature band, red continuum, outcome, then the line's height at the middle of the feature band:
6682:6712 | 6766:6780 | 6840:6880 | 0.5 Angstrom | 17.6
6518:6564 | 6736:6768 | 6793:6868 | 0.9 Angstrom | 17.9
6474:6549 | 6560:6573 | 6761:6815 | 0.9 Angstrom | 18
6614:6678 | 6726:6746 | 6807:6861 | 0.2 Angstrom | 18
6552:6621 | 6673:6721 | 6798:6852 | 1.2 Angstrom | 18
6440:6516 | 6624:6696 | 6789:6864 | -0.3 Angstrom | 17.9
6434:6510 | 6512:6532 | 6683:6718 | -1.2 Angstrom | 17.8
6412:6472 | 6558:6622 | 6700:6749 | -0.4 Angstrom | 17.9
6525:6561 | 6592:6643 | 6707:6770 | -0.4 Angstrom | 17.9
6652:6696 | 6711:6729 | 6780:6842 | 0.2 Angstrom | 17.8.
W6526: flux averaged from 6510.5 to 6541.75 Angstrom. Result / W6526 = 18.7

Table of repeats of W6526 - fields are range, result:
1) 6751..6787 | 17.2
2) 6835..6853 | 18.1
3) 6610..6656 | 18.2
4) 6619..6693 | 18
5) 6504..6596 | 18.4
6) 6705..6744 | 17.6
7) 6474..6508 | 17.5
